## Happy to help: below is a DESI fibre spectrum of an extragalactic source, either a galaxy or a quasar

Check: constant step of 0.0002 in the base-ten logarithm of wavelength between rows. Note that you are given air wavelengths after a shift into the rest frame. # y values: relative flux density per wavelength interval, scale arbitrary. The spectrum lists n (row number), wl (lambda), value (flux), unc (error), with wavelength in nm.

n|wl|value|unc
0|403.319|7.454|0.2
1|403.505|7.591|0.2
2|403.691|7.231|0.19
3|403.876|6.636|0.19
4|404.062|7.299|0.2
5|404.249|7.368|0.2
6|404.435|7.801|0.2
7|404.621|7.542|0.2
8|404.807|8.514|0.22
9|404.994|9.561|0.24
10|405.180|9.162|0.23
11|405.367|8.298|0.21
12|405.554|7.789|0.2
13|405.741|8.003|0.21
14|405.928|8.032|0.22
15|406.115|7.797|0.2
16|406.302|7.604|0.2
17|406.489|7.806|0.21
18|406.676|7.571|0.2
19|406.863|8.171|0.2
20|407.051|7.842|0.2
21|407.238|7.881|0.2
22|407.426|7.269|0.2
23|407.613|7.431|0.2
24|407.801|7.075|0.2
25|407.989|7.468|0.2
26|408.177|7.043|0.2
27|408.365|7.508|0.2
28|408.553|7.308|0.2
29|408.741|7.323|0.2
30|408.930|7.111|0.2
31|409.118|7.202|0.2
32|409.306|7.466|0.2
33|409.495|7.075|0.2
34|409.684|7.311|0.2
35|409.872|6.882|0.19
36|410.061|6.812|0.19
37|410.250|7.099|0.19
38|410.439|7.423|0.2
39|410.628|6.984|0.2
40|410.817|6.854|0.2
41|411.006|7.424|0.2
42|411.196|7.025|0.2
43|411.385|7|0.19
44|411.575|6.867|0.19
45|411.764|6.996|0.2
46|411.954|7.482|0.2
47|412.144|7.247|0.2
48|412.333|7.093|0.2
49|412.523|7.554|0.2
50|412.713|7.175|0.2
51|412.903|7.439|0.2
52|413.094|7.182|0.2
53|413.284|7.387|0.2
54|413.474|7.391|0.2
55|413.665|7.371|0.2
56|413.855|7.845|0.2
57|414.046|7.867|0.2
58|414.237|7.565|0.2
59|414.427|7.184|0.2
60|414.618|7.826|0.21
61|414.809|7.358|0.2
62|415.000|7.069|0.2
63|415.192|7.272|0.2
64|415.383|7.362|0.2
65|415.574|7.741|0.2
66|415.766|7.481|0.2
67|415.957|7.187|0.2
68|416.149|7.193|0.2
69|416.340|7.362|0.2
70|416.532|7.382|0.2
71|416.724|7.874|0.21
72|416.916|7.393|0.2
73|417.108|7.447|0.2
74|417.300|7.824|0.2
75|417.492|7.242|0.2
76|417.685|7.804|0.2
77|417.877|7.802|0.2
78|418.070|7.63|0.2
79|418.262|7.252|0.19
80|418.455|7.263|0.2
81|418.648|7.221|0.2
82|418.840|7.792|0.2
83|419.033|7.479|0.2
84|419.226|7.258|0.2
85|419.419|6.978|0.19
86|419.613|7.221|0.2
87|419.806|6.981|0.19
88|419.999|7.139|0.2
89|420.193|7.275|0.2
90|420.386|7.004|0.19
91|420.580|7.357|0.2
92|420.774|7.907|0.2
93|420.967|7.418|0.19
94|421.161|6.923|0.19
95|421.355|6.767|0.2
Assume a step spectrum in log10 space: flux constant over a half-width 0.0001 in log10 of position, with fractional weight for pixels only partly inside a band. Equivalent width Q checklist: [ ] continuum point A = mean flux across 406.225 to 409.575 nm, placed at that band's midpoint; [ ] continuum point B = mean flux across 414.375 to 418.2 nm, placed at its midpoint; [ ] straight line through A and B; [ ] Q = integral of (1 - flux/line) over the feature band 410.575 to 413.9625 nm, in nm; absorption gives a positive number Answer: 0.10 nm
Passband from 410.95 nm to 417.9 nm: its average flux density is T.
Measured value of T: 7.39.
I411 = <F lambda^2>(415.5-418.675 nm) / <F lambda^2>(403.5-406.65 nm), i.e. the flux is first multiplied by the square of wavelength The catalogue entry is 1.01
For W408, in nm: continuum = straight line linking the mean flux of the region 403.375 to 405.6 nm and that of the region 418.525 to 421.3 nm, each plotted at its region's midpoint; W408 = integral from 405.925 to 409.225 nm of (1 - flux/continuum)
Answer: 0.11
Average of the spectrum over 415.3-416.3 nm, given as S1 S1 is 7.4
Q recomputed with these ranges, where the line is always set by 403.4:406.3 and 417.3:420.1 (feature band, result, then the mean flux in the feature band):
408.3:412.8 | 0.30 nm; 7.17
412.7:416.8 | 0.05 nm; 7.43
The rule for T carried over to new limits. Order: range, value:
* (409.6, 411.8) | 7.06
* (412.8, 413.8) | 7.37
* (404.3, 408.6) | 7.85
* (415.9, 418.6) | 7.47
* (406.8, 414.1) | 7.3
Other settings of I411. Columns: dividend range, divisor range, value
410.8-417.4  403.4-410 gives 1.00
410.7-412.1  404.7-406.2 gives 0.87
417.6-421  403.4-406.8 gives 1.00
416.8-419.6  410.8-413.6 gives 1.06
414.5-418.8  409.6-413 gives 1.07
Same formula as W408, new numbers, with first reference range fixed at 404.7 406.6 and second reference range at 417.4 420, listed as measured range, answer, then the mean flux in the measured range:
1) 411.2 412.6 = 0.12 nm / 7.17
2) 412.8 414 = 0.04 nm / 7.45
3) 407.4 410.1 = 0.27 nm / 7.23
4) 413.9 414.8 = 0.01 nm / 7.6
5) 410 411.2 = 0.12 nm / 7.1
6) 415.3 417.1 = 0.02 nm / 7.44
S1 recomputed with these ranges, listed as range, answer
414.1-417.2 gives 7.42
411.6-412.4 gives 7.19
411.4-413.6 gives 7.25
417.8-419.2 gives 7.48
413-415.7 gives 7.46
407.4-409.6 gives 7.27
